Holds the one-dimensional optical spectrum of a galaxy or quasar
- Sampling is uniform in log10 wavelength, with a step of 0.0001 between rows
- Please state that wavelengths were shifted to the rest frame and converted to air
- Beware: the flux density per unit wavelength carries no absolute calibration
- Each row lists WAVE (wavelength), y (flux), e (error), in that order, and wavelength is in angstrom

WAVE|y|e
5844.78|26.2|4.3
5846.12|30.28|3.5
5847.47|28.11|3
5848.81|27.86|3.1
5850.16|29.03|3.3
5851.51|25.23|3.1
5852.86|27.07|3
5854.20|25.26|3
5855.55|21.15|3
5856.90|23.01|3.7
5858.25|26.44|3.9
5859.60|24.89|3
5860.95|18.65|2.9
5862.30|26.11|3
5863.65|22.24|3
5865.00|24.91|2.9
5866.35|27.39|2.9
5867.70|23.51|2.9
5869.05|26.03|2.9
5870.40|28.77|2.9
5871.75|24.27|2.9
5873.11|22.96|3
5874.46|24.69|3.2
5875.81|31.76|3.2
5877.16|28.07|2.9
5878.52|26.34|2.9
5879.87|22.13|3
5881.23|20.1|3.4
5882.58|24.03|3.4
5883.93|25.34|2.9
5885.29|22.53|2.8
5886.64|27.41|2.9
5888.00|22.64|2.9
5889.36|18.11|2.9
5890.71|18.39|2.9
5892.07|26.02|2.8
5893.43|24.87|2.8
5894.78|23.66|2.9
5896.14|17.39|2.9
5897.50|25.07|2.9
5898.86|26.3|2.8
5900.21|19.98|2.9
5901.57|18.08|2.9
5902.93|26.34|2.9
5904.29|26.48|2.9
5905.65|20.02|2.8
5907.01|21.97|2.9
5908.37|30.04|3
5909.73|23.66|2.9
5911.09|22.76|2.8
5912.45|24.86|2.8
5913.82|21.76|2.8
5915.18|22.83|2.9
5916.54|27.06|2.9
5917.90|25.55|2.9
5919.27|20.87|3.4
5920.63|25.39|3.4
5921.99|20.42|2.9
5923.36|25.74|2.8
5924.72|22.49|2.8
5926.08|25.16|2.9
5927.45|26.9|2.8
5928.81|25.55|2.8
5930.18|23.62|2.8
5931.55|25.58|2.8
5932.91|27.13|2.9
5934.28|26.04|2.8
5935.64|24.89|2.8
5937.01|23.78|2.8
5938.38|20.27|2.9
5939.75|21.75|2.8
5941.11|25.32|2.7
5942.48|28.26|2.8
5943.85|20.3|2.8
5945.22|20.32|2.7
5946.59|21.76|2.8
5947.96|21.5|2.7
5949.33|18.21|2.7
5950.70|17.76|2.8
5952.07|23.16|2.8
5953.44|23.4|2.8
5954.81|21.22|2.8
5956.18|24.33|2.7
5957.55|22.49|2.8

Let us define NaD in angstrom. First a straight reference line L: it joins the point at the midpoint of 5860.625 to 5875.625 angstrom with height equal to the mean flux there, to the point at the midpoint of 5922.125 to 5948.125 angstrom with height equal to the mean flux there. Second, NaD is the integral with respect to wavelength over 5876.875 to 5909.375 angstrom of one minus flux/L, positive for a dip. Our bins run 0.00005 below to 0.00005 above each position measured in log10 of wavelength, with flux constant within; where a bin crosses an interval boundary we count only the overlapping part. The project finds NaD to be 1.6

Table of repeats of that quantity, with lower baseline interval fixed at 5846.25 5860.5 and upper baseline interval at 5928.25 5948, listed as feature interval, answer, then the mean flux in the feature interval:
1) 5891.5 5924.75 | 1.25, 23.6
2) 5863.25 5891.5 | 1.00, 24.4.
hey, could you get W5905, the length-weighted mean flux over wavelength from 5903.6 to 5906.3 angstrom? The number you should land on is 23.3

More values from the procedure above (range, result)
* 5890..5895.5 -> 23.2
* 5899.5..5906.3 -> 22.2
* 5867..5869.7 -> 24.8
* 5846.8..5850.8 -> 28.4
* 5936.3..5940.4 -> 21.9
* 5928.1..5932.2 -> 24.9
